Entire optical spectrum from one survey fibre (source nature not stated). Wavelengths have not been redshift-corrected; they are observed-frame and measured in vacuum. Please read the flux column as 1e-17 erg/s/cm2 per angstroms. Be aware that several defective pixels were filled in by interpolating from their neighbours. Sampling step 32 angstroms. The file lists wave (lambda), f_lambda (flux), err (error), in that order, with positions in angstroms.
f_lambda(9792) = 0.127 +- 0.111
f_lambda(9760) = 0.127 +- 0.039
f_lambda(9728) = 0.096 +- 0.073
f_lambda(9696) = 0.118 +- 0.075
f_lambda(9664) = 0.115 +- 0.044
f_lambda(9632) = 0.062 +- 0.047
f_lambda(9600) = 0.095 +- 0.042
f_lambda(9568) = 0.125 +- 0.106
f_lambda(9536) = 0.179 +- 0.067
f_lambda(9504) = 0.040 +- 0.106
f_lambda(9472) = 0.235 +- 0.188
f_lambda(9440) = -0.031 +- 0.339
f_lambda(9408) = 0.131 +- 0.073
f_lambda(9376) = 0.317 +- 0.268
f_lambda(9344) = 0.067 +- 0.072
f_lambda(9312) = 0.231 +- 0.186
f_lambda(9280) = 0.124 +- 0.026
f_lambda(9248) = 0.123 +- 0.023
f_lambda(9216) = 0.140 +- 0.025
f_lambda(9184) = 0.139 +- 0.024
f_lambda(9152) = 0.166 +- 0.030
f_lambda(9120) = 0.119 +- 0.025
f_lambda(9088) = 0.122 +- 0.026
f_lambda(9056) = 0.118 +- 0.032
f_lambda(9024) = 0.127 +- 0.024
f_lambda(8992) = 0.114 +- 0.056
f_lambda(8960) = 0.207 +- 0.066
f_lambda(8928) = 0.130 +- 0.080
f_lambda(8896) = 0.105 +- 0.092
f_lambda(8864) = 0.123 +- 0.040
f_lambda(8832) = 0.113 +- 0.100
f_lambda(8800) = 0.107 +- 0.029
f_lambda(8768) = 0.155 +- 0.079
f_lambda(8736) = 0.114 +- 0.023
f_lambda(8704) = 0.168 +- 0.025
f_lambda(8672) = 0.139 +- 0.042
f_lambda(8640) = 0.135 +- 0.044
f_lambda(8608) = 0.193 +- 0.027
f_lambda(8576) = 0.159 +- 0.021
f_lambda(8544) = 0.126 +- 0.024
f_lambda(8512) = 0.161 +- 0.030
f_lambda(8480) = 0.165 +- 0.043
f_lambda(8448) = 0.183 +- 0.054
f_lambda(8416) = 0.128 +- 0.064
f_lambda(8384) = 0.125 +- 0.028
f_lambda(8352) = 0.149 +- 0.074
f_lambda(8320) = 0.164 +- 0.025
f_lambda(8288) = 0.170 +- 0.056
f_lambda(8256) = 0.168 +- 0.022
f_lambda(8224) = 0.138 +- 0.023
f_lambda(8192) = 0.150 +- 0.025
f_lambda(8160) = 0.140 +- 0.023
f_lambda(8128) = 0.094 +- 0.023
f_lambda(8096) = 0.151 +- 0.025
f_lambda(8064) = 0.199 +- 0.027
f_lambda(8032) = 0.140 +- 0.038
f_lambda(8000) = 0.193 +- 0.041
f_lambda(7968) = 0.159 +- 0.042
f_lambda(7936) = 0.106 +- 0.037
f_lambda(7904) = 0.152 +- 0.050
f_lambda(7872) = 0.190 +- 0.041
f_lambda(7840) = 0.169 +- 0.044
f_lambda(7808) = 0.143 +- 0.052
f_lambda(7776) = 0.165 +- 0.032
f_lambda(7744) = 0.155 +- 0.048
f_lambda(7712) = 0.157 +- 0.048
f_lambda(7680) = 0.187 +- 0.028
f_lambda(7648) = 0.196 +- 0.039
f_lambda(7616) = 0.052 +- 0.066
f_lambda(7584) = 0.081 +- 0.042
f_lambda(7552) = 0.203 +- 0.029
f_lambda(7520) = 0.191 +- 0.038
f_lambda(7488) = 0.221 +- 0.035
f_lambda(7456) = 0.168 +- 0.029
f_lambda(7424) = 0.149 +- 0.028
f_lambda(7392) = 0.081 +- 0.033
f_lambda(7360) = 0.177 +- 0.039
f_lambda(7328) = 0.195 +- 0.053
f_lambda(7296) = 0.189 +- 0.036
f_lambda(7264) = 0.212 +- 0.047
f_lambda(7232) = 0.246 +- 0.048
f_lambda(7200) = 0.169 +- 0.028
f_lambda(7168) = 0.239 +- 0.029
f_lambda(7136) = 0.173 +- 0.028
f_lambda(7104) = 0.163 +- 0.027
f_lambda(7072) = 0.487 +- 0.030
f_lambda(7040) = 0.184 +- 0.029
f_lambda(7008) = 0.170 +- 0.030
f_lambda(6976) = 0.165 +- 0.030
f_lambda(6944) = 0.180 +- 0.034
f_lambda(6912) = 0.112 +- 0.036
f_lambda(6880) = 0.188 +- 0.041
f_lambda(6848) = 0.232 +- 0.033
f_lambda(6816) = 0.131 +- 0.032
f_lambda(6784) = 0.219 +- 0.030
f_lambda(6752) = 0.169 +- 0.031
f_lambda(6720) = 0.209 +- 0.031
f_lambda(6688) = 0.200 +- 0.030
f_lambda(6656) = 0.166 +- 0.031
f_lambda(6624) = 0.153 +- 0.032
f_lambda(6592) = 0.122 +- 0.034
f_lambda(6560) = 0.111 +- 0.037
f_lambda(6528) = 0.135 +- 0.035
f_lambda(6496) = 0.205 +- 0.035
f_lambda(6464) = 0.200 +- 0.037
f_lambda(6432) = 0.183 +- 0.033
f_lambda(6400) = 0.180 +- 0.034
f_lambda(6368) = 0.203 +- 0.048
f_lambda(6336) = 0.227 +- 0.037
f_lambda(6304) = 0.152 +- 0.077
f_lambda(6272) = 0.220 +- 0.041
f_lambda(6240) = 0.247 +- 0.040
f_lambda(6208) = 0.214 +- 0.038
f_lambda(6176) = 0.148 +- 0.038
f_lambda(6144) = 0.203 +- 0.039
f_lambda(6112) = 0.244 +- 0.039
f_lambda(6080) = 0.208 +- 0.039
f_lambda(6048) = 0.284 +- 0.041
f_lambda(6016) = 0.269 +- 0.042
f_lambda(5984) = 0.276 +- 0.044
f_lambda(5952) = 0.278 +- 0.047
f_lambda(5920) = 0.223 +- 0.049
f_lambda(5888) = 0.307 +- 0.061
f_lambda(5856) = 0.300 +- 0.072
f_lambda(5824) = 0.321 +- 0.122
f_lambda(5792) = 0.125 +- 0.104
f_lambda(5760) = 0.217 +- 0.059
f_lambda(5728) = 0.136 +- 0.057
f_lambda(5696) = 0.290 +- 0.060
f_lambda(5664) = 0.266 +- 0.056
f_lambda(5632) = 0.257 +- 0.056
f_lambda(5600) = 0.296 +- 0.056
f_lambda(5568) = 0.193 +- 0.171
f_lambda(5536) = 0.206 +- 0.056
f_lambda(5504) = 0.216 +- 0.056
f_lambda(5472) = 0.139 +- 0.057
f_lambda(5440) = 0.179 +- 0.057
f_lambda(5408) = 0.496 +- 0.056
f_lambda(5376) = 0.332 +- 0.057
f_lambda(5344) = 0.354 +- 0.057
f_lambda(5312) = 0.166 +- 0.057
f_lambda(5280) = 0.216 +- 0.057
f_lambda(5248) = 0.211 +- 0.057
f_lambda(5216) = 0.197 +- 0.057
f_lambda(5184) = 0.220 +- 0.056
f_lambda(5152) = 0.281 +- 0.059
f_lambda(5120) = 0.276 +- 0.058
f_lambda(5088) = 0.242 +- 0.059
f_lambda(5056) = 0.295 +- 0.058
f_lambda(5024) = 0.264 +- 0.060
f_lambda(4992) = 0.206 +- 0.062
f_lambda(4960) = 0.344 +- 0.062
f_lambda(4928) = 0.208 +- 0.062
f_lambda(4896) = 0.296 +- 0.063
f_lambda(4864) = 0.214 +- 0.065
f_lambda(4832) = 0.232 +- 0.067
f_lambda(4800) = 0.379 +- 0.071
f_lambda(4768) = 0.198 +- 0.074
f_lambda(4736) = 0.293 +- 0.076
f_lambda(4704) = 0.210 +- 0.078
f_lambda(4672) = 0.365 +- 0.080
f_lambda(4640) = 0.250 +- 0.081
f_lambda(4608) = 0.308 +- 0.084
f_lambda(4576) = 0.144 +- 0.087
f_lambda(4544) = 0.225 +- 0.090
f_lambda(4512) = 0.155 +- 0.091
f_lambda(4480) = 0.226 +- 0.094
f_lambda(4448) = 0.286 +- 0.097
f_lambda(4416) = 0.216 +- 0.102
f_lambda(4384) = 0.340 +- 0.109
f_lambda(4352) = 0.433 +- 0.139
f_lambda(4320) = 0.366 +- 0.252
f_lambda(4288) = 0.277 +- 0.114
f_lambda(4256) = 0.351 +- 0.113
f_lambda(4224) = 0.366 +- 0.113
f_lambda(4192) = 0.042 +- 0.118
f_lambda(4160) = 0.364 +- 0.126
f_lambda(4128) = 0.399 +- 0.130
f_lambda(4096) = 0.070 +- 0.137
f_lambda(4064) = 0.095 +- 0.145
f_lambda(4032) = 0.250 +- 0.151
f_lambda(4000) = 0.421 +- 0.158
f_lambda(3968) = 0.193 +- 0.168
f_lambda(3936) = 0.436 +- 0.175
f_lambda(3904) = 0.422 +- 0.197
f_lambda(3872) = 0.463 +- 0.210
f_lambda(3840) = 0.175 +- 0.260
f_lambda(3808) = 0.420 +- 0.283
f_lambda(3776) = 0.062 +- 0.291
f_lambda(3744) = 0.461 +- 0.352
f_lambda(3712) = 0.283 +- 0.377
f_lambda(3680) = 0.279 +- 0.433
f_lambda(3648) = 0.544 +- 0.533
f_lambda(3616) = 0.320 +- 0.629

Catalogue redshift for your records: 0.077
